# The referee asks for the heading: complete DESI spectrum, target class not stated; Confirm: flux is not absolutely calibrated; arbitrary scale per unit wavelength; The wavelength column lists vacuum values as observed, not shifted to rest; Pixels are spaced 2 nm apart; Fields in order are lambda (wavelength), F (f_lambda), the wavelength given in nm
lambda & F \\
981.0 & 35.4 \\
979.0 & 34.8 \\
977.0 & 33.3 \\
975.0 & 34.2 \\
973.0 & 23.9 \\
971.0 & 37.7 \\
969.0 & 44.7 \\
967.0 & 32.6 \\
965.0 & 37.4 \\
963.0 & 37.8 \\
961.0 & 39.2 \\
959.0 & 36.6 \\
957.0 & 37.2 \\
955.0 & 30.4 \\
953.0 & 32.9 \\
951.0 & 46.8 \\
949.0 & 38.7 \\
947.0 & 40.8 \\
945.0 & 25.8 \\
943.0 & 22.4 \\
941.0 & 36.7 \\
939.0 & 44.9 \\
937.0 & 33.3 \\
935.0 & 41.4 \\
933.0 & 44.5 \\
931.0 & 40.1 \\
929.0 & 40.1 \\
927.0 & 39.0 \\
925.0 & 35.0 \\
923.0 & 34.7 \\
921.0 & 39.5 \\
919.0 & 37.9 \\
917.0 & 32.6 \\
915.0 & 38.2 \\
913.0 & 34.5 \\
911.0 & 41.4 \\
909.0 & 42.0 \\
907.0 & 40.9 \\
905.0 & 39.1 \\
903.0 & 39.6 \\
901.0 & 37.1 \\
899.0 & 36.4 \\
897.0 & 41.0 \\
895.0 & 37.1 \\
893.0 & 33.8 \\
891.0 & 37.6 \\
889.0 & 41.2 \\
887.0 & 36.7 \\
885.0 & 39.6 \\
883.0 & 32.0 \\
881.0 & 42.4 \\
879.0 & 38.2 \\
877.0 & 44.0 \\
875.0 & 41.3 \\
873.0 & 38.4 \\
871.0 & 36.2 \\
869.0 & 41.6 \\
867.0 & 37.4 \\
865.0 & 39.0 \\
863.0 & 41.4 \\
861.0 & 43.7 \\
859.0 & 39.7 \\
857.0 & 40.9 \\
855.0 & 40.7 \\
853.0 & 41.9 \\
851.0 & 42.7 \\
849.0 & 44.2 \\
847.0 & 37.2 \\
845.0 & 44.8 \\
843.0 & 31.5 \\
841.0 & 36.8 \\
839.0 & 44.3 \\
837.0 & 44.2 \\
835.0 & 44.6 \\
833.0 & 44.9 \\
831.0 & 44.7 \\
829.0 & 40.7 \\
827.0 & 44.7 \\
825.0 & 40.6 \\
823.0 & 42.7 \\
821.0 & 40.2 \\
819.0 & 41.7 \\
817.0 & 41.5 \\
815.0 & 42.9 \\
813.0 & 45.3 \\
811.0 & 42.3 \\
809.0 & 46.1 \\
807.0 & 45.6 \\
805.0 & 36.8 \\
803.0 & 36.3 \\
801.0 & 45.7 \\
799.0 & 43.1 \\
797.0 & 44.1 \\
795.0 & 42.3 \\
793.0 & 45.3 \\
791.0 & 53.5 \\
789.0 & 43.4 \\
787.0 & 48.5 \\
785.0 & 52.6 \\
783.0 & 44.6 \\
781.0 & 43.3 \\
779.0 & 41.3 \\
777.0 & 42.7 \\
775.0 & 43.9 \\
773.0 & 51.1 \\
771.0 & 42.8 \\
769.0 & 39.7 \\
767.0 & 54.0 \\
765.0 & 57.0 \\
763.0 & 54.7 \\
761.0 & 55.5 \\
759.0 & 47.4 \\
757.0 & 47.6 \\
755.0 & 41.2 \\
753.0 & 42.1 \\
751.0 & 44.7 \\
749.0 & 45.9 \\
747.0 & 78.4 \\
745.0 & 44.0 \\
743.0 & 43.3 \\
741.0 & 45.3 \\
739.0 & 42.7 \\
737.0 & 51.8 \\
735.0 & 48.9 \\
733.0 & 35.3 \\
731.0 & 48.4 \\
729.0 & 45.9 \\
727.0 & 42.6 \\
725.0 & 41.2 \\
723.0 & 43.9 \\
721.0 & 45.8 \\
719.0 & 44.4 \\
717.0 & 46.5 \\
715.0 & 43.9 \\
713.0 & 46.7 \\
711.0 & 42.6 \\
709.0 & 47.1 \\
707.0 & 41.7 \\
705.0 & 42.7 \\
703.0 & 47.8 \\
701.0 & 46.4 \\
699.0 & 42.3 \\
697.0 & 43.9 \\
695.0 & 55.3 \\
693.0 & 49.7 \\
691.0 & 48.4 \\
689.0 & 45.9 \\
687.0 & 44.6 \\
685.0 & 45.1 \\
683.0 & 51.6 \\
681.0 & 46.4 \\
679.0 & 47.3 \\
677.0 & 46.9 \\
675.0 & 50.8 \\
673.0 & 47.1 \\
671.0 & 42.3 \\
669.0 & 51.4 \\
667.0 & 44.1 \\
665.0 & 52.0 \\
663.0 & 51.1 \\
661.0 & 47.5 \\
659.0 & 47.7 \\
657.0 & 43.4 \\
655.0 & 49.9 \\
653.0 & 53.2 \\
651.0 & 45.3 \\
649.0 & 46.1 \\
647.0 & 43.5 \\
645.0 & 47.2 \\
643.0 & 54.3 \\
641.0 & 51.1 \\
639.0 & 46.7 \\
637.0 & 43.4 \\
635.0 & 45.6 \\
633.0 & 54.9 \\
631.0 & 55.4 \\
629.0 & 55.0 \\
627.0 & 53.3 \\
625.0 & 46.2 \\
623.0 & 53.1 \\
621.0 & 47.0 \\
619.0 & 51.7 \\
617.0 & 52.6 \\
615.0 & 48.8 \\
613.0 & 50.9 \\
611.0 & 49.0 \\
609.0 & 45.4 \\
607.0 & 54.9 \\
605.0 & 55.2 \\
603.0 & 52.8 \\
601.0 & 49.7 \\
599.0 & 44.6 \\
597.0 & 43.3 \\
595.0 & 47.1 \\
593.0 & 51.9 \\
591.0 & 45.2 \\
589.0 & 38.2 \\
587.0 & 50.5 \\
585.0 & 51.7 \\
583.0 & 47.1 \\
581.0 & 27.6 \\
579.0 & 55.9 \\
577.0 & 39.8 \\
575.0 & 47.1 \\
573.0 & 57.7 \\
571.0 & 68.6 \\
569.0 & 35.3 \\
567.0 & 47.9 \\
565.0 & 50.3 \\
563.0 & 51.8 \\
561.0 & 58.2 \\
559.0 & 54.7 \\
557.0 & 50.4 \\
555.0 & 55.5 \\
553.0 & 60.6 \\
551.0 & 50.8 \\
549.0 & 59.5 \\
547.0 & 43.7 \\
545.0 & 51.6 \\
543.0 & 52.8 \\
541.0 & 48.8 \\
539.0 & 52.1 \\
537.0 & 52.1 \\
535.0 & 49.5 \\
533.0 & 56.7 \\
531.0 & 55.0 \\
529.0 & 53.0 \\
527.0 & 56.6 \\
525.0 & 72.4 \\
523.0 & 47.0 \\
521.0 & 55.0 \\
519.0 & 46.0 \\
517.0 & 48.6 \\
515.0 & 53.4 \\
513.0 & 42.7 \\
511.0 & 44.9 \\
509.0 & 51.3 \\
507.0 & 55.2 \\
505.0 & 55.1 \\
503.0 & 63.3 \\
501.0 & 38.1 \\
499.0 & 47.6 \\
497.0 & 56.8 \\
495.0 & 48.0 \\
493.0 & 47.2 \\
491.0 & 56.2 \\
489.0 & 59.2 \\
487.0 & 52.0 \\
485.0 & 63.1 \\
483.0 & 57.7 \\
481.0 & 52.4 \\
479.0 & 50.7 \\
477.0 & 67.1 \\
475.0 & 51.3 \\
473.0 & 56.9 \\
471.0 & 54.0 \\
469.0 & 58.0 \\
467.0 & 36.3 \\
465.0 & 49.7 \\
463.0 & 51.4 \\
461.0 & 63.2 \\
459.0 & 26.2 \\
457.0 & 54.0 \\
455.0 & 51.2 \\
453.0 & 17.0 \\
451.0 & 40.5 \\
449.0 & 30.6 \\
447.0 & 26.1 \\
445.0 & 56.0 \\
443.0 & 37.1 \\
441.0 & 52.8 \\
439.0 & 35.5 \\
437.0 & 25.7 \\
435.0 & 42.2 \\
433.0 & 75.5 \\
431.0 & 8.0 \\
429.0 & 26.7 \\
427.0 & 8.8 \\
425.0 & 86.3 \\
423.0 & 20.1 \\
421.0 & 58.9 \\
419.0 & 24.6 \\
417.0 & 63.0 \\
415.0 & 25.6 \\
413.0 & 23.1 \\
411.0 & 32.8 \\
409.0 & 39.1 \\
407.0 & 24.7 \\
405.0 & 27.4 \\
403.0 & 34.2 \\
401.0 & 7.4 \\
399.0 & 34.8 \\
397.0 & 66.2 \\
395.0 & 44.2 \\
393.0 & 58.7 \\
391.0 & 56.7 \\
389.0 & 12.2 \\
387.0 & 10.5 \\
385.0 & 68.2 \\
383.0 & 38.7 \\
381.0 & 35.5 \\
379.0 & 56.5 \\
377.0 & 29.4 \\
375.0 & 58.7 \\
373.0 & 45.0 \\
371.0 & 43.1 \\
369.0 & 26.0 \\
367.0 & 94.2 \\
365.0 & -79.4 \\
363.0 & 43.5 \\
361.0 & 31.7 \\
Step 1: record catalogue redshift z 0.14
